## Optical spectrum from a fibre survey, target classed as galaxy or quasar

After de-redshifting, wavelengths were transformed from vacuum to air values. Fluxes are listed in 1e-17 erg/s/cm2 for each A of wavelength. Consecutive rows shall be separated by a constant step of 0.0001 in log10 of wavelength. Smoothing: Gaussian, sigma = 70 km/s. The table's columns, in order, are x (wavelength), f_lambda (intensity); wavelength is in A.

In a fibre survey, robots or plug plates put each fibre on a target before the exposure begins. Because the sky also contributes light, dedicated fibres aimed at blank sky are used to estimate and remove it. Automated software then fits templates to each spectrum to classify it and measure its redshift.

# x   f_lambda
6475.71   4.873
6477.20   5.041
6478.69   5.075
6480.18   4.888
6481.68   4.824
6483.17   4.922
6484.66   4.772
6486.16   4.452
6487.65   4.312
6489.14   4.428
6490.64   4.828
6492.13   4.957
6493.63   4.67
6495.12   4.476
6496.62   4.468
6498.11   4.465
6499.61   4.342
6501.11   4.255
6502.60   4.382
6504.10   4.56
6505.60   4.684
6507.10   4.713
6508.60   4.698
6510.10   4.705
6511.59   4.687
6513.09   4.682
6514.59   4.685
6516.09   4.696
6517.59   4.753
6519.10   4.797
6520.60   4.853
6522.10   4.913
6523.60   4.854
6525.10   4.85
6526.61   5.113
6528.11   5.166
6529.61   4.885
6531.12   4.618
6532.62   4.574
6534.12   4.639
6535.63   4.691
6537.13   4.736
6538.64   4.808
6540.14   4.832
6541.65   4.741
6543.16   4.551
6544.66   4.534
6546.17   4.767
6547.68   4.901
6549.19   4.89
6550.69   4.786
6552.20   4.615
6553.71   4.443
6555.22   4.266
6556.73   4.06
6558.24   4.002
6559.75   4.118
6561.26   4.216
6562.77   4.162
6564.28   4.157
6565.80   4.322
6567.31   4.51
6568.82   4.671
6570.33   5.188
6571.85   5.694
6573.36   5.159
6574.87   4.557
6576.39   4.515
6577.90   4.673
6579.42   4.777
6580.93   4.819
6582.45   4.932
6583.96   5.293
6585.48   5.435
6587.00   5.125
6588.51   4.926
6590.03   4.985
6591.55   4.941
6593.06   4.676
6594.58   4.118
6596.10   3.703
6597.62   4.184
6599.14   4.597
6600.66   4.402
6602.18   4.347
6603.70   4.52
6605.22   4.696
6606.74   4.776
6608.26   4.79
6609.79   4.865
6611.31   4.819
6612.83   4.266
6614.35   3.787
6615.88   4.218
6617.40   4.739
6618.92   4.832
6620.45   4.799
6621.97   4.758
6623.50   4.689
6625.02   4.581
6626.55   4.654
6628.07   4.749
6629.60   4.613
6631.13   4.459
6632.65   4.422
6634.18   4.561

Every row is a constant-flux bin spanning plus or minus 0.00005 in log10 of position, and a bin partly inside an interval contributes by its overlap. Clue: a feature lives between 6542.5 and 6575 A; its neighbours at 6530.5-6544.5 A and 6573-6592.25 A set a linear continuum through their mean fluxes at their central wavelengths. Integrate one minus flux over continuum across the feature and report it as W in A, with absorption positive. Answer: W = 1.5 A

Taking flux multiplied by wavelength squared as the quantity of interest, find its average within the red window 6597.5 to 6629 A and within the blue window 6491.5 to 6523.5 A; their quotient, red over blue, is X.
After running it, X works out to 1.0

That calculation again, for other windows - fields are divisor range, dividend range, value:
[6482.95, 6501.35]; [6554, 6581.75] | 1.02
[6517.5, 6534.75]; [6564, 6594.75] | 1.02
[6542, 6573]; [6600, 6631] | 1.03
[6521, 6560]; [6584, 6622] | 1.01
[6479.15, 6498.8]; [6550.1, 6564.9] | 0.94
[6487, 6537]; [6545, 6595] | 1.02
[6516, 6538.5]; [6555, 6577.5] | 0.95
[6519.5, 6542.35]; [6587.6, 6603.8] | 0.95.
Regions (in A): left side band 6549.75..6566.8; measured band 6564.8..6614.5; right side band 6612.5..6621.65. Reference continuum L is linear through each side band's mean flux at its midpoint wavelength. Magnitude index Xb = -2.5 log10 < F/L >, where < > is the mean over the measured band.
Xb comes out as -0.08 mag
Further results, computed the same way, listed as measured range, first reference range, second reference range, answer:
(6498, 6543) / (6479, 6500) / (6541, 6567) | -0.04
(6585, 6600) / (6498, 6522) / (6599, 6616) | -0.03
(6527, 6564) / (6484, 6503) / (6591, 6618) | -0.02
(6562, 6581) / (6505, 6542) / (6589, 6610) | -0.02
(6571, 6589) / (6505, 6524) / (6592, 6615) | -0.11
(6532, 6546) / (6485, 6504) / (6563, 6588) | 0.00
